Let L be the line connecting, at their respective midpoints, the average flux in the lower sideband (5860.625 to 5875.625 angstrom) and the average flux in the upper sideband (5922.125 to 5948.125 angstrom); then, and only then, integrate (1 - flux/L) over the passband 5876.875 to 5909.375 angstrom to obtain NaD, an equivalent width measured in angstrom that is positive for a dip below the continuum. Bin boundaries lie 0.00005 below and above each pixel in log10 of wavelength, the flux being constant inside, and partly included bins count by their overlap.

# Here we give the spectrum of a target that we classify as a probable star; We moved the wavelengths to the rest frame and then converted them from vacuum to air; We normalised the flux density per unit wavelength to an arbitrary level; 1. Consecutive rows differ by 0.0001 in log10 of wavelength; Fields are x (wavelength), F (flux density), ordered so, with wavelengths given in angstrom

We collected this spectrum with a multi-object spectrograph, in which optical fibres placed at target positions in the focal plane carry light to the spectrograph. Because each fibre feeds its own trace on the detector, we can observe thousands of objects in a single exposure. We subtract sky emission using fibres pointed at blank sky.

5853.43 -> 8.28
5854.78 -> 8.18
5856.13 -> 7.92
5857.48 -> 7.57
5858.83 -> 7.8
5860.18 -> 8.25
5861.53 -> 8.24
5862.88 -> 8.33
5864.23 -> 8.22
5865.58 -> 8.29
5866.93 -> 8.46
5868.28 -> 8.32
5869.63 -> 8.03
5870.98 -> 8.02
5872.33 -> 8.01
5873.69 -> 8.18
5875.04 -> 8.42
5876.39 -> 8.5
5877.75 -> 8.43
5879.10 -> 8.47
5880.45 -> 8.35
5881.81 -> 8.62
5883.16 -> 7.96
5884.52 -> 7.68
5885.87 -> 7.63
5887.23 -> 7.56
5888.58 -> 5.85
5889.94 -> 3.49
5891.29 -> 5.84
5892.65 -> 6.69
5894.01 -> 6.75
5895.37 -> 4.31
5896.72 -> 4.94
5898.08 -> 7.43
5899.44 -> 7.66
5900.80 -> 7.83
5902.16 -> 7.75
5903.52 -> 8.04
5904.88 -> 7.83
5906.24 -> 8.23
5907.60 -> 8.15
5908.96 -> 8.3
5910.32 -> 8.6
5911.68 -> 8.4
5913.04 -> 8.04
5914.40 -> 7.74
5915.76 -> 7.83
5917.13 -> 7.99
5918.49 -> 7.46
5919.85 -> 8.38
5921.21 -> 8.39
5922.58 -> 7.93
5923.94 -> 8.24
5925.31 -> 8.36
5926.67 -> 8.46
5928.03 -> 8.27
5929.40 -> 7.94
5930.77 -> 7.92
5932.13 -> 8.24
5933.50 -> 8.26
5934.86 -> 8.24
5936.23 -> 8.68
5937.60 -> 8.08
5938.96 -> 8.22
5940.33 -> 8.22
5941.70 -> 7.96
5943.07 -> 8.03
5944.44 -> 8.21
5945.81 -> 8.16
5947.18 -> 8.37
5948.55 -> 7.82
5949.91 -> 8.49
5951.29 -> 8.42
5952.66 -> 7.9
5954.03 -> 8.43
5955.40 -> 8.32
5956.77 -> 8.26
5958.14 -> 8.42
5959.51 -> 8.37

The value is 3.9 angstrom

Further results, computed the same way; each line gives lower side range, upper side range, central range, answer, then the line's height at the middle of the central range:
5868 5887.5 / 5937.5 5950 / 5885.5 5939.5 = 3.7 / 8.15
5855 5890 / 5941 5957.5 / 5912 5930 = 0.0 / 8.11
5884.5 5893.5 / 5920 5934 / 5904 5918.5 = -1.3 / 7.42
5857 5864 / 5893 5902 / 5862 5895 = -1.3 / 7.33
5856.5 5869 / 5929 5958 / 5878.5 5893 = 1.9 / 8.17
